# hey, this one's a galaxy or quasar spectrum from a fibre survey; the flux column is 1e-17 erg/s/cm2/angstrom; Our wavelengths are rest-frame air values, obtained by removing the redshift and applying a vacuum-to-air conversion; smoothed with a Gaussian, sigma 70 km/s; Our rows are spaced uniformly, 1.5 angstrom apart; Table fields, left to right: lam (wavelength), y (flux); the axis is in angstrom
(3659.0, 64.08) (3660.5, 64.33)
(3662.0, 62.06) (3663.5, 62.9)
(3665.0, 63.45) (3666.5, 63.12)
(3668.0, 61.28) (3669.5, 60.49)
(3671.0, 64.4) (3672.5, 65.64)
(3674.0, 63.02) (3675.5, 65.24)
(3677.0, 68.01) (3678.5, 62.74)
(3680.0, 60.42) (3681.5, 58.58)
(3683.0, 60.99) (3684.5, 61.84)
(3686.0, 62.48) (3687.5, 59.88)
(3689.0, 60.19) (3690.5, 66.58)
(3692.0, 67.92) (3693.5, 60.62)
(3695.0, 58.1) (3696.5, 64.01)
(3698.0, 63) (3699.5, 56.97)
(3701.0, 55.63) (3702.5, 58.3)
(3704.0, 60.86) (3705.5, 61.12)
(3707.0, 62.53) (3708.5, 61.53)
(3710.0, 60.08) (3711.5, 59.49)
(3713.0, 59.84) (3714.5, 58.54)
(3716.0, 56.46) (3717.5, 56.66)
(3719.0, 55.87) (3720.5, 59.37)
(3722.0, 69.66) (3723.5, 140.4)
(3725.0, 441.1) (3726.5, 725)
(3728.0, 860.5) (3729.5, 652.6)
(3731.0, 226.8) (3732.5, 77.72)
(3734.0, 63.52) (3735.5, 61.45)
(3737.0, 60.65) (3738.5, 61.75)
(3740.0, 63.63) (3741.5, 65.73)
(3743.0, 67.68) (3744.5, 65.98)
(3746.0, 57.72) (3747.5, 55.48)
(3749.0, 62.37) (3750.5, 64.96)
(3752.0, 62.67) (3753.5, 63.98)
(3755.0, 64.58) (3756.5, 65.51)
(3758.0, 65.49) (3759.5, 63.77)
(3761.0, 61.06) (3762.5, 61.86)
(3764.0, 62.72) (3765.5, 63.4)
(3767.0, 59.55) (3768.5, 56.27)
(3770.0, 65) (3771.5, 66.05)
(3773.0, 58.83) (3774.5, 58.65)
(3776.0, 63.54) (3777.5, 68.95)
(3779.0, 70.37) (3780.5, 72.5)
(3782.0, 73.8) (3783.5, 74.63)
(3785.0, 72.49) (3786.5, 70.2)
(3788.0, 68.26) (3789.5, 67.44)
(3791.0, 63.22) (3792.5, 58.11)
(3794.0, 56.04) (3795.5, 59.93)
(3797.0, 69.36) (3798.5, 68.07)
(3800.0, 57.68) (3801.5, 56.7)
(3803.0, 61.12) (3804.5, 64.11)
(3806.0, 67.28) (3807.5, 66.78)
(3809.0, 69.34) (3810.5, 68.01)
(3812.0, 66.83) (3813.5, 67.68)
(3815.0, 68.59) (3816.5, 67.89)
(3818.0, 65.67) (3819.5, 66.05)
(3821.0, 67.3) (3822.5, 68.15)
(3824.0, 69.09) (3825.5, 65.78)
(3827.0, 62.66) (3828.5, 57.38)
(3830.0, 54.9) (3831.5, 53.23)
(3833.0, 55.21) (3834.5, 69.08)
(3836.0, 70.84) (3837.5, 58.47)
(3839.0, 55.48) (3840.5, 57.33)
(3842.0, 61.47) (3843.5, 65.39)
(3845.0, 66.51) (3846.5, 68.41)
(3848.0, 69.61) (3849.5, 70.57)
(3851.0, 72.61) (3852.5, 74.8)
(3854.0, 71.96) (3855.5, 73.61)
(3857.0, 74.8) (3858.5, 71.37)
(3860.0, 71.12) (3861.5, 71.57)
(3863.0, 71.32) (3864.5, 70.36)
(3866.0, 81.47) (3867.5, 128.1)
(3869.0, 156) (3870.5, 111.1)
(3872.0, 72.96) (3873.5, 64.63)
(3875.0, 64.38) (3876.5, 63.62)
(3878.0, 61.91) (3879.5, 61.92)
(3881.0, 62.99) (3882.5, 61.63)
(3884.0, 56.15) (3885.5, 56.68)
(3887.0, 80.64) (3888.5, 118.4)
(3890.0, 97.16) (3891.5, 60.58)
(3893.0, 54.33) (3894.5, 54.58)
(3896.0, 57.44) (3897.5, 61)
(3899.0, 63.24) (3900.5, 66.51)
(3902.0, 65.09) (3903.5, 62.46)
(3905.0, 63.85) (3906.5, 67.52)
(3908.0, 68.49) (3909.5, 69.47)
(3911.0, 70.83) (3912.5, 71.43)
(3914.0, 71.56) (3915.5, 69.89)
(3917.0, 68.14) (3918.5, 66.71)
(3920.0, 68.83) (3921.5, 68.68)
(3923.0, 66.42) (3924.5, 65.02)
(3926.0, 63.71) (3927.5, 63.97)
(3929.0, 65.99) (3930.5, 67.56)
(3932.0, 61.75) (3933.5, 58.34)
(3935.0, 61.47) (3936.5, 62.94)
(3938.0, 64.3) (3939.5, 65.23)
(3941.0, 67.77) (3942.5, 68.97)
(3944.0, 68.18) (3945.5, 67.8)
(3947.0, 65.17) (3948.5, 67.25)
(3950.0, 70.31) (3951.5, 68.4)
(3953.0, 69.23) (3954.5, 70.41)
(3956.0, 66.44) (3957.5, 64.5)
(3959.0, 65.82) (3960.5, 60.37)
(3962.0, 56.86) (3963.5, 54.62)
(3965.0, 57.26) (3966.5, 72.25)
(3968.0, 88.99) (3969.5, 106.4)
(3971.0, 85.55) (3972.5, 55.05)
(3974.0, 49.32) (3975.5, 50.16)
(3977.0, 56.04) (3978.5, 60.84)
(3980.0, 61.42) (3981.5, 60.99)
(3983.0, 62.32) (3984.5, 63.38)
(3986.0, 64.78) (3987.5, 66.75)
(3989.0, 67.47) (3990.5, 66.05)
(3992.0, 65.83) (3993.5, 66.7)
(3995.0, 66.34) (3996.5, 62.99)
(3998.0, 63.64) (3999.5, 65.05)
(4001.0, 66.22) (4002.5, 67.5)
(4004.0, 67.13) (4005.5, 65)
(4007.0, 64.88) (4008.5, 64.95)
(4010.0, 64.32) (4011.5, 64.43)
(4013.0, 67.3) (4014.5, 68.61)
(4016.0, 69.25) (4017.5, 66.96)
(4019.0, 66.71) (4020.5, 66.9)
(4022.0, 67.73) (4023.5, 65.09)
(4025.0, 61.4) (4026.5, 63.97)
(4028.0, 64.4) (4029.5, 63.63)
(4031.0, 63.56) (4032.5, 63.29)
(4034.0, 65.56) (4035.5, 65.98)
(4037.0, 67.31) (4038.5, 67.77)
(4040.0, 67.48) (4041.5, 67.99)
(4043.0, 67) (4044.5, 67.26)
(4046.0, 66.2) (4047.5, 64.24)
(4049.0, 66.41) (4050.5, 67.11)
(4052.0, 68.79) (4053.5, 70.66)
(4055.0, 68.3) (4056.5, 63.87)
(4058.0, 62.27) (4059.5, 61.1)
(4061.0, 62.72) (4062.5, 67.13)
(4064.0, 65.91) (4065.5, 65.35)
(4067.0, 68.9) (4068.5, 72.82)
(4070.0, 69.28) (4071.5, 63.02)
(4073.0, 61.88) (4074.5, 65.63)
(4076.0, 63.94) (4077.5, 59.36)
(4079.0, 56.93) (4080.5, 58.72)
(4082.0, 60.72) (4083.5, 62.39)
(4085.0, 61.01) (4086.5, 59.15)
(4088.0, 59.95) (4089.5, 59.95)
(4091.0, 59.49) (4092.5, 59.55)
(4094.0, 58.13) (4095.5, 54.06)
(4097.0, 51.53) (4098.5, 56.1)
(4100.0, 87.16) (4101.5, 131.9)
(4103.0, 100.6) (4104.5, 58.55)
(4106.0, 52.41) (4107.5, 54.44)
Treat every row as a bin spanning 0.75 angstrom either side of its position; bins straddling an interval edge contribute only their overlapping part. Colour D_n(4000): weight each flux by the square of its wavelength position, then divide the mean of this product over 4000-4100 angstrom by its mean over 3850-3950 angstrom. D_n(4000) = 1.0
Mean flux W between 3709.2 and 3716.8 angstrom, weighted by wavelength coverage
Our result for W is 58.9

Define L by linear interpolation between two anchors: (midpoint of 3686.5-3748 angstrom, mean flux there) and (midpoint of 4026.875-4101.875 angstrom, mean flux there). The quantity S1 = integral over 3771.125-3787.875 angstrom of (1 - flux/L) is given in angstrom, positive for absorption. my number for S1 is 6.88 angstrom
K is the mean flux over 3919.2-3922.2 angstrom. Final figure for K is 68.7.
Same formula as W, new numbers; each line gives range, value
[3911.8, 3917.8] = 70.2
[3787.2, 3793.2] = 64.4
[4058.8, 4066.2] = 64.5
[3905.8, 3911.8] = 69.1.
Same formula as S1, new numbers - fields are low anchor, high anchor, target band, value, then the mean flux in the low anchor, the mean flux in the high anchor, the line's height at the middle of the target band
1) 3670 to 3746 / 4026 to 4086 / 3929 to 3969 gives 7.0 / 115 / 65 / 80.3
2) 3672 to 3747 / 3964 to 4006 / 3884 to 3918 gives 5.2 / 115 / 66.1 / 81.1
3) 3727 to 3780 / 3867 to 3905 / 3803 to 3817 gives 4.1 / 110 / 74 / 94.9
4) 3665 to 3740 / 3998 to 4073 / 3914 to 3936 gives 4.5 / 115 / 66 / 82.4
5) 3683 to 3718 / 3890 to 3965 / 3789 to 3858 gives -2.0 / 60.6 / 65.3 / 63.2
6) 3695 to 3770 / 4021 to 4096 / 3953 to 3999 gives 7.0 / 115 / 64.1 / 77.1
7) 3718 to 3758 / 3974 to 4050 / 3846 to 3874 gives 8.8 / 163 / 64.8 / 120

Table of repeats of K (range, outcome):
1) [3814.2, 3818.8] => 67.4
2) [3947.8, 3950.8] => 68.8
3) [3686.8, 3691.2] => 62.2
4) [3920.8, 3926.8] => 65.9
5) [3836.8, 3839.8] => 57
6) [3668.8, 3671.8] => 62.5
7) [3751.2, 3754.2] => 63.3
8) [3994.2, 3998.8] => 64.4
